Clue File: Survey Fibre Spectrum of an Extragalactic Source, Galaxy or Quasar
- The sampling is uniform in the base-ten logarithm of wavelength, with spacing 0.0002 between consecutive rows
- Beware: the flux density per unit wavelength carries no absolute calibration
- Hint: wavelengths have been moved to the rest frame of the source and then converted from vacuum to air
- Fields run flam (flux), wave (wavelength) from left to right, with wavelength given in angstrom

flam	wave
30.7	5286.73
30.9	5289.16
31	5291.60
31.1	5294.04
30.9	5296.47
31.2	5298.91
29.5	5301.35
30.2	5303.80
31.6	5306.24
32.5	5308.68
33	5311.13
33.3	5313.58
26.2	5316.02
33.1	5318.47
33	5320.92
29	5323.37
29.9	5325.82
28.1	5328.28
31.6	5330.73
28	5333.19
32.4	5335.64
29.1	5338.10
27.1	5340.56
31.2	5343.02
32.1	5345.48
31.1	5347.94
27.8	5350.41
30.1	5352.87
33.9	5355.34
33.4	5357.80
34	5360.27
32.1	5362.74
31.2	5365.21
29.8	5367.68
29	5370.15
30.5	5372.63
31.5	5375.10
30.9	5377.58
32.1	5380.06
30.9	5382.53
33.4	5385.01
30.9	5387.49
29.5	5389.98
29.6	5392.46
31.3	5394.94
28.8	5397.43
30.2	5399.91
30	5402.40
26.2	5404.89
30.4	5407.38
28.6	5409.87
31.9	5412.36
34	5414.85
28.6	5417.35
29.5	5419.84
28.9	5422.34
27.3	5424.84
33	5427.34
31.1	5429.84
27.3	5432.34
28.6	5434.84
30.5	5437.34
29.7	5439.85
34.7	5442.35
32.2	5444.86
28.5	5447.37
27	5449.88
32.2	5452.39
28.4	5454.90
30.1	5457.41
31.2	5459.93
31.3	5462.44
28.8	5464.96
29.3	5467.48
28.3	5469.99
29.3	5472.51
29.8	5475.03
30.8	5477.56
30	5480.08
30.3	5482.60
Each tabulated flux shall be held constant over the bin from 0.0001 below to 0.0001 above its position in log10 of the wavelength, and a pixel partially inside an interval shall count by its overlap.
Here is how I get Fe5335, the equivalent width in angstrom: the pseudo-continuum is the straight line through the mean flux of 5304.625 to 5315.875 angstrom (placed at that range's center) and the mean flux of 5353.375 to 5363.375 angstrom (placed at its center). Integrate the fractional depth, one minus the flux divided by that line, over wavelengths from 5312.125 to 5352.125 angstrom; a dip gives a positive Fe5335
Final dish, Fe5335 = 2.8 angstrom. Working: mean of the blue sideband 31.9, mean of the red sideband 33.2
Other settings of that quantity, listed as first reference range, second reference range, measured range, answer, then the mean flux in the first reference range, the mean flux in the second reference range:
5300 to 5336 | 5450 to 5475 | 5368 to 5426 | 0.0 angstrom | 30.7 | 29.7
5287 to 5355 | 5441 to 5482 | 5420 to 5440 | 0.5 angstrom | 30.6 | 30.1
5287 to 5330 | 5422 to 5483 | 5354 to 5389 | -1.4 angstrom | 30.9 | 30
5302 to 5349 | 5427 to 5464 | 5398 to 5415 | 0.3 angstrom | 30.6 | 30.3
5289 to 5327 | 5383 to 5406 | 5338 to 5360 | -0.2 angstrom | 31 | 30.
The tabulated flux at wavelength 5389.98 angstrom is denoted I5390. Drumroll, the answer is 29.5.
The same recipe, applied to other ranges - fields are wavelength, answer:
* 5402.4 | 30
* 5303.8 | 30.2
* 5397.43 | 28.8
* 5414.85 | 34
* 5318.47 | 33.1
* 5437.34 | 30.5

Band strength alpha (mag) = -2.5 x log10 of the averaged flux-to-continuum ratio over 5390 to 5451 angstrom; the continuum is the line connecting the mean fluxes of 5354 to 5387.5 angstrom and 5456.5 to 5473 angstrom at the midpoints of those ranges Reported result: 0.03 mag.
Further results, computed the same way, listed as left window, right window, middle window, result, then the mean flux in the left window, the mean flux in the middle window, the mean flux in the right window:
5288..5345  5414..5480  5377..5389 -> -0.05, 30.6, 31.6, 30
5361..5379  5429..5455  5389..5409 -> 0.04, 30.8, 29.5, 30.1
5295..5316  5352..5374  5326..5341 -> 0.07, 31.2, 29.5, 31.6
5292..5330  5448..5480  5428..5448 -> -0.02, 30.9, 30.5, 29.7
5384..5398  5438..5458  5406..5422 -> 0.00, 30.6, 30.4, 30.4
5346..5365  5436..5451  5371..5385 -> 0.00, 31.8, 31.3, 30.4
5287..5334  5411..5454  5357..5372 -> -0.03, 30.8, 31.5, 30.3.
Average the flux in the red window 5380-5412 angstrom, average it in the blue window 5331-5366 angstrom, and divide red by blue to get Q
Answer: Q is 0.97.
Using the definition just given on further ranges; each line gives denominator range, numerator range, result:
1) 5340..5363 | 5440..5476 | 0.96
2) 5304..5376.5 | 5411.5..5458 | 0.98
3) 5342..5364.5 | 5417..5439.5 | 0.93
